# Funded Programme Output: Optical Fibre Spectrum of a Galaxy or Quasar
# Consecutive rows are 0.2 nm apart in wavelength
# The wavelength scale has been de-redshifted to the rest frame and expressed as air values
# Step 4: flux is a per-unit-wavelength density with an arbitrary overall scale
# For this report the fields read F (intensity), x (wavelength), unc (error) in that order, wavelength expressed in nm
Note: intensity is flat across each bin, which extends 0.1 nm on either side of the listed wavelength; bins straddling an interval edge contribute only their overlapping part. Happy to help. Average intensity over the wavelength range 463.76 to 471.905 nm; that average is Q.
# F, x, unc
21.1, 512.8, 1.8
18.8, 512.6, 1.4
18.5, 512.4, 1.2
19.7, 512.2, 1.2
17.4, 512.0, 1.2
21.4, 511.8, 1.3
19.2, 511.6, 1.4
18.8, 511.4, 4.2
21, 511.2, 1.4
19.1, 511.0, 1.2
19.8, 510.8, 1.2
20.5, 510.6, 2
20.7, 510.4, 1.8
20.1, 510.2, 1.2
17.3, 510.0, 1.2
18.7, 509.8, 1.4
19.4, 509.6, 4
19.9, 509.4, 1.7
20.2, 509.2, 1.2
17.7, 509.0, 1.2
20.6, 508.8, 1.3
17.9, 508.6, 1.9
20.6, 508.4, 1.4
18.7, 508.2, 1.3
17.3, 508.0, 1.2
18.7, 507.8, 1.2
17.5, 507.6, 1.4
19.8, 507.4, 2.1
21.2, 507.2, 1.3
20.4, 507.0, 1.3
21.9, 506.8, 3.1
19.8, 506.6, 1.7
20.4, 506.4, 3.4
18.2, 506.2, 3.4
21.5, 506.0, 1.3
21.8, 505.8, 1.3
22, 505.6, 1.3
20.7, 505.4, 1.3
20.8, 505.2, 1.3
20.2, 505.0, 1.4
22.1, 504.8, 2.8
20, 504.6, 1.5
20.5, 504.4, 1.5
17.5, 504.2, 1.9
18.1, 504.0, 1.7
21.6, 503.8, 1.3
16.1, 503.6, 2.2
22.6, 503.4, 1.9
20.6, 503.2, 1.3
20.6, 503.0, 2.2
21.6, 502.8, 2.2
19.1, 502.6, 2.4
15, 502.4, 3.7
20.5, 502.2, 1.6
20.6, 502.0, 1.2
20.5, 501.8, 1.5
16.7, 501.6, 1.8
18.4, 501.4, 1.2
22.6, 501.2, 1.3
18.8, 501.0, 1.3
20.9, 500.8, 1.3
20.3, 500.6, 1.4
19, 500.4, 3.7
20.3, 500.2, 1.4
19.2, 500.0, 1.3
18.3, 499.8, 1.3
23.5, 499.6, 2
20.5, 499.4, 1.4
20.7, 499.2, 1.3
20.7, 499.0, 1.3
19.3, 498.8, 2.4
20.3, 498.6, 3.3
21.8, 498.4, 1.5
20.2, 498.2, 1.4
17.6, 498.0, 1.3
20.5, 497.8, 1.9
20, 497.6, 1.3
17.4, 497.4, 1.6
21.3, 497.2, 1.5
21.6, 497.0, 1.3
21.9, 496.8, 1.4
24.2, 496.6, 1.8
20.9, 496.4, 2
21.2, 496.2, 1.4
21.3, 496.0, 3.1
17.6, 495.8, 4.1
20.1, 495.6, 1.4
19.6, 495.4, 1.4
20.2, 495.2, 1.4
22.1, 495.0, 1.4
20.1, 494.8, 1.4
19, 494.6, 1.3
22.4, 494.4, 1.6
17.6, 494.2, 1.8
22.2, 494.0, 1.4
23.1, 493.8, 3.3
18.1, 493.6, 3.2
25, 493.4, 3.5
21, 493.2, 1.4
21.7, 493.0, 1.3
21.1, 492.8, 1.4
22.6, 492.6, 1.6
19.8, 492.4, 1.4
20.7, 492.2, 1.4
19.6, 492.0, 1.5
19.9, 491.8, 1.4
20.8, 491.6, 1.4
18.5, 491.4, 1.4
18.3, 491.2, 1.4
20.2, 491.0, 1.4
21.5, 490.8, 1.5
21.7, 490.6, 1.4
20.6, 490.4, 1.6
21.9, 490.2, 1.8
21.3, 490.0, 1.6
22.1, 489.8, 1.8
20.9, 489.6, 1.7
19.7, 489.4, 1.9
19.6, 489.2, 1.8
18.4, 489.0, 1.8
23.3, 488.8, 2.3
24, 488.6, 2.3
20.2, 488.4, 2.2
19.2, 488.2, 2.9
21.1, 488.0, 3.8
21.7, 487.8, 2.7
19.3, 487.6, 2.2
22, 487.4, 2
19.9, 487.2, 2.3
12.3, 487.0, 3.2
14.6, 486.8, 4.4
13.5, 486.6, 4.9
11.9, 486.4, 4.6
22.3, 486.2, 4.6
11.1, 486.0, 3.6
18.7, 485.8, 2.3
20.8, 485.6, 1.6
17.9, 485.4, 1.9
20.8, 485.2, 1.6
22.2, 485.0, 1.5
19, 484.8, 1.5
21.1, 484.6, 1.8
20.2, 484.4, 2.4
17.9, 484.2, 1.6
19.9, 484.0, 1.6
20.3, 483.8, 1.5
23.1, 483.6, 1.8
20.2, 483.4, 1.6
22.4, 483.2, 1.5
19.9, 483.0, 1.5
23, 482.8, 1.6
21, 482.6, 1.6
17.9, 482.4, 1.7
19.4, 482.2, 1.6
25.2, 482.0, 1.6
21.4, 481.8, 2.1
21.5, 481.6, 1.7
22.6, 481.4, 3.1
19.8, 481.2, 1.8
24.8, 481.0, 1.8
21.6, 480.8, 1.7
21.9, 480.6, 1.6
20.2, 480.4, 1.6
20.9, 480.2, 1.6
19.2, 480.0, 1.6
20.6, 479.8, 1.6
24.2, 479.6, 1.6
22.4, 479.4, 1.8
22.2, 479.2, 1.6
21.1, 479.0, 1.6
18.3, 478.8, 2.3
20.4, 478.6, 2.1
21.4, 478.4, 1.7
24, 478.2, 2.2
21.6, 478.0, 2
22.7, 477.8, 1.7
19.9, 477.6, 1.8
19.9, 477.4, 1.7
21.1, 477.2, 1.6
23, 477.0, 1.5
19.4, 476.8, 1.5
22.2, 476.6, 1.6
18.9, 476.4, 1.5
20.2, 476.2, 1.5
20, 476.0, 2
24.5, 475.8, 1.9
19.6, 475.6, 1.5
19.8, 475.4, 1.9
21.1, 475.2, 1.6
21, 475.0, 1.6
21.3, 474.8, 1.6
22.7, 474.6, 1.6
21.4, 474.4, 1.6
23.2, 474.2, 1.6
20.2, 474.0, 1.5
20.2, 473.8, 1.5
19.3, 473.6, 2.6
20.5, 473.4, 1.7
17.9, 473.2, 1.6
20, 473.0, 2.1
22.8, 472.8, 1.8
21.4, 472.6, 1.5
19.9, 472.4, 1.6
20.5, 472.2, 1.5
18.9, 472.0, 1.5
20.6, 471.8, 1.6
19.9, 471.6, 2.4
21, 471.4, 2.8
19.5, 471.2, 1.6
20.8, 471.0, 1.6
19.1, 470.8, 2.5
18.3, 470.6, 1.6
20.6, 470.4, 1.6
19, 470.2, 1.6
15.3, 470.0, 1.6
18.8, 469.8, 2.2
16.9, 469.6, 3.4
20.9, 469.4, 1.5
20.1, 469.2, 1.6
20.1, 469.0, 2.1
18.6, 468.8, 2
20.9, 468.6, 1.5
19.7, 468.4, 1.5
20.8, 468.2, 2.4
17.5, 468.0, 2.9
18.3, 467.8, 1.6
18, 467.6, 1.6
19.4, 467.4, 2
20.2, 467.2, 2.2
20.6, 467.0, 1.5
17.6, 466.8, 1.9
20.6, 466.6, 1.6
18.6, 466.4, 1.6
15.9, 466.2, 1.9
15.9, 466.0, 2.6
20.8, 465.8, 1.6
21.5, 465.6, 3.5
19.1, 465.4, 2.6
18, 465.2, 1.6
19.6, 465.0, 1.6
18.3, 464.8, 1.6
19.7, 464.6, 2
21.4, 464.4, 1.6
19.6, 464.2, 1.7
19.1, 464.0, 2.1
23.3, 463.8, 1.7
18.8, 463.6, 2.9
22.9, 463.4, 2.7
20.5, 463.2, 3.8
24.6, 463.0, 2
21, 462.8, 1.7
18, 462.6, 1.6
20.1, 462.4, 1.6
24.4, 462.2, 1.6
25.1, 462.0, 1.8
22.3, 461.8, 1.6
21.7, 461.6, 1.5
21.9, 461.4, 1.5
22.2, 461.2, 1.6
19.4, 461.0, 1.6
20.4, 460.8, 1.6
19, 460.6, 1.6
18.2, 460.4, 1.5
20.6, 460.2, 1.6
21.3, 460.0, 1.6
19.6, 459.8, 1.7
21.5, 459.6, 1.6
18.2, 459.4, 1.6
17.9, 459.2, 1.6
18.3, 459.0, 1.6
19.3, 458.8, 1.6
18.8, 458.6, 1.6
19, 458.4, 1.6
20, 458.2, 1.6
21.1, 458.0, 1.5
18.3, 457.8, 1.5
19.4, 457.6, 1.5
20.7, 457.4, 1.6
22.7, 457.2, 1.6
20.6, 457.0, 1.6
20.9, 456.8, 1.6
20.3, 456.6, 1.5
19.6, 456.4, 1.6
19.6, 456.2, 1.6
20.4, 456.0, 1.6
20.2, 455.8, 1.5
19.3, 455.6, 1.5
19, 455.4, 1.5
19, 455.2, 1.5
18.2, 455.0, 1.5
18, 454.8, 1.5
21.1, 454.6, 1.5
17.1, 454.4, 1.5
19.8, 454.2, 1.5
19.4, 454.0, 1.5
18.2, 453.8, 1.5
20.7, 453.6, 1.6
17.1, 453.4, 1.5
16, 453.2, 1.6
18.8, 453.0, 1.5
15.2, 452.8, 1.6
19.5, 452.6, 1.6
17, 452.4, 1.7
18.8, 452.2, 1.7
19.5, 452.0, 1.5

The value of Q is 19.3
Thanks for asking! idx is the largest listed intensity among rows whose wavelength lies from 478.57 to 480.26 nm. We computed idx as 24.2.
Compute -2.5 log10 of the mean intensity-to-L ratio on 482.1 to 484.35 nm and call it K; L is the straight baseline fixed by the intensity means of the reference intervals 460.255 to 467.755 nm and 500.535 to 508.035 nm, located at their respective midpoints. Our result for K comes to -0.02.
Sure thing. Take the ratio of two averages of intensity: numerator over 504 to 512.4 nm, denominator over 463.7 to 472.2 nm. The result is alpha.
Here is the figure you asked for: 1.0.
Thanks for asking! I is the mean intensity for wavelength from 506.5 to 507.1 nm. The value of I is 20.7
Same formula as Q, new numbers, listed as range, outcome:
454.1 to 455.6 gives 18.9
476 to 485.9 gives 21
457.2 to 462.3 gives 20.4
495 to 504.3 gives 20.1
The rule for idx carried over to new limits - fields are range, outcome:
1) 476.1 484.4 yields 25.2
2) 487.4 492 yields 24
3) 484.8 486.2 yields 22.3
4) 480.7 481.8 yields 24.8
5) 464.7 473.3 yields 22.8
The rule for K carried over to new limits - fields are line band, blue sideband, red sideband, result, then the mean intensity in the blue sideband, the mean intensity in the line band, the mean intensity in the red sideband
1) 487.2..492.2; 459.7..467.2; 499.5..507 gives -0.03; 20.3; 20.6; 20.1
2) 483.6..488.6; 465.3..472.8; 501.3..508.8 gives 0.04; 19.4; 18.9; 19.8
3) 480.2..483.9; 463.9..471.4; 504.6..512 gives -0.11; 19.2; 21.4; 19.9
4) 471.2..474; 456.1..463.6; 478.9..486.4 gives 0.02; 20.5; 20.2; 20.7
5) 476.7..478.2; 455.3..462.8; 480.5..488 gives -0.07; 20.3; 21.3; 19.8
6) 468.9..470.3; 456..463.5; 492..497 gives 0.11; 20.5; 18.7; 21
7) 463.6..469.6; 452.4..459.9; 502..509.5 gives 0.00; 19.2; 19.4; 19.8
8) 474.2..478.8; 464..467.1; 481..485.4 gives -0.05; 19.1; 21.2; 20.9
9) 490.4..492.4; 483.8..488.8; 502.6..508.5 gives -0.05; 18.9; 20.1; 20.1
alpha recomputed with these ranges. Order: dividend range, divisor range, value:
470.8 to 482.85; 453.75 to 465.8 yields 1.04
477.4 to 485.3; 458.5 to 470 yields 1.06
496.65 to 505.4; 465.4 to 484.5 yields 0.98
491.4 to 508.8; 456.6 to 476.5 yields 1.01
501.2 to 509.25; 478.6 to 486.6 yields 0.97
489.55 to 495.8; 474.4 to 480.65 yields 0.98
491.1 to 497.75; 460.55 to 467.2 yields 1.01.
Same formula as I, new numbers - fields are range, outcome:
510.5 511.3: 20.1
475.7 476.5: 20.9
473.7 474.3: 21.2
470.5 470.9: 18.7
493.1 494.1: 21.9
